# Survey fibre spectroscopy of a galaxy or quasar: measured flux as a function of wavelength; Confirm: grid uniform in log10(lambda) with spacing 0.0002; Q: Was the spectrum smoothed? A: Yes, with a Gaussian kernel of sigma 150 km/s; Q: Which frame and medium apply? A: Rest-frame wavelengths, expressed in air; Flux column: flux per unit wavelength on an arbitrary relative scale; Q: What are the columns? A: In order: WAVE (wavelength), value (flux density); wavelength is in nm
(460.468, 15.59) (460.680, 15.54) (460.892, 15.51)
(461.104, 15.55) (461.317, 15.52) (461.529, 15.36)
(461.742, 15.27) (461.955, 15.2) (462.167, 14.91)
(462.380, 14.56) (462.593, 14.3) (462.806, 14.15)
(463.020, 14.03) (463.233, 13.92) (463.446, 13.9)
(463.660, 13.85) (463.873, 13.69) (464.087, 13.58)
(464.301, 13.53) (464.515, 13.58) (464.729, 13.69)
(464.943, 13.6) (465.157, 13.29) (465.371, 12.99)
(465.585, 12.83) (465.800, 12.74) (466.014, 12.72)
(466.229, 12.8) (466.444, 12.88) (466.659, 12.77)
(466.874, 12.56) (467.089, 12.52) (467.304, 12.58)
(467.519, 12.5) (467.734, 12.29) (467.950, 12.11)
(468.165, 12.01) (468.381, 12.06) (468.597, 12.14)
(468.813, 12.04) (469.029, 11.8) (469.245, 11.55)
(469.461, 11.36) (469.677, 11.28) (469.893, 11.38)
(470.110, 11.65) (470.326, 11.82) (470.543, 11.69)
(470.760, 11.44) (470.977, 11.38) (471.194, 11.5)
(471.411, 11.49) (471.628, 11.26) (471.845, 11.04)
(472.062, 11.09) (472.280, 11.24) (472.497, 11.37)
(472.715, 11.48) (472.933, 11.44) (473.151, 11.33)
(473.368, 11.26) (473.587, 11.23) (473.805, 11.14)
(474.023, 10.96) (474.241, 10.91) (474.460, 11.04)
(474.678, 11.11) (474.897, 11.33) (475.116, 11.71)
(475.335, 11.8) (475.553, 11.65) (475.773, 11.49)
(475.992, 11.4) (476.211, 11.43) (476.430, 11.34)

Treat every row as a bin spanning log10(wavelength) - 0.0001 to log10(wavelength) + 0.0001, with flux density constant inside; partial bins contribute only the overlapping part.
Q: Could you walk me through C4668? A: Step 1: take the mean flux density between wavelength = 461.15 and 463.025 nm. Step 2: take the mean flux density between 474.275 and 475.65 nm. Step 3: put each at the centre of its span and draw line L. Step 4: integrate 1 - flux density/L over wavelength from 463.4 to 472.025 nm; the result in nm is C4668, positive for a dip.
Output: 0.64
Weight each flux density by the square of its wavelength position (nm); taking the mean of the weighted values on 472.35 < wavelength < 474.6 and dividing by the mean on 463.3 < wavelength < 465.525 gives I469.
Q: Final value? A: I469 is 0.86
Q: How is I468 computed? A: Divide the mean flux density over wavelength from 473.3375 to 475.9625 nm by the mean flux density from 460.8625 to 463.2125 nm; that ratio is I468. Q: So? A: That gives 0.76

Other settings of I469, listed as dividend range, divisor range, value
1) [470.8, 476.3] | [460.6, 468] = 0.86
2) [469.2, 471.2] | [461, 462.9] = 0.80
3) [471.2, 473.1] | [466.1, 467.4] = 0.91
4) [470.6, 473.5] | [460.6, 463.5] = 0.80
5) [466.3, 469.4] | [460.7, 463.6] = 0.85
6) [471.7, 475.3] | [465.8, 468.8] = 0.93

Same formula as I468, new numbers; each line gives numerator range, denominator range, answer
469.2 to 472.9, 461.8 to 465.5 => 0.82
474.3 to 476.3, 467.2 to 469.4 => 0.94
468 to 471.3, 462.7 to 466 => 0.86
